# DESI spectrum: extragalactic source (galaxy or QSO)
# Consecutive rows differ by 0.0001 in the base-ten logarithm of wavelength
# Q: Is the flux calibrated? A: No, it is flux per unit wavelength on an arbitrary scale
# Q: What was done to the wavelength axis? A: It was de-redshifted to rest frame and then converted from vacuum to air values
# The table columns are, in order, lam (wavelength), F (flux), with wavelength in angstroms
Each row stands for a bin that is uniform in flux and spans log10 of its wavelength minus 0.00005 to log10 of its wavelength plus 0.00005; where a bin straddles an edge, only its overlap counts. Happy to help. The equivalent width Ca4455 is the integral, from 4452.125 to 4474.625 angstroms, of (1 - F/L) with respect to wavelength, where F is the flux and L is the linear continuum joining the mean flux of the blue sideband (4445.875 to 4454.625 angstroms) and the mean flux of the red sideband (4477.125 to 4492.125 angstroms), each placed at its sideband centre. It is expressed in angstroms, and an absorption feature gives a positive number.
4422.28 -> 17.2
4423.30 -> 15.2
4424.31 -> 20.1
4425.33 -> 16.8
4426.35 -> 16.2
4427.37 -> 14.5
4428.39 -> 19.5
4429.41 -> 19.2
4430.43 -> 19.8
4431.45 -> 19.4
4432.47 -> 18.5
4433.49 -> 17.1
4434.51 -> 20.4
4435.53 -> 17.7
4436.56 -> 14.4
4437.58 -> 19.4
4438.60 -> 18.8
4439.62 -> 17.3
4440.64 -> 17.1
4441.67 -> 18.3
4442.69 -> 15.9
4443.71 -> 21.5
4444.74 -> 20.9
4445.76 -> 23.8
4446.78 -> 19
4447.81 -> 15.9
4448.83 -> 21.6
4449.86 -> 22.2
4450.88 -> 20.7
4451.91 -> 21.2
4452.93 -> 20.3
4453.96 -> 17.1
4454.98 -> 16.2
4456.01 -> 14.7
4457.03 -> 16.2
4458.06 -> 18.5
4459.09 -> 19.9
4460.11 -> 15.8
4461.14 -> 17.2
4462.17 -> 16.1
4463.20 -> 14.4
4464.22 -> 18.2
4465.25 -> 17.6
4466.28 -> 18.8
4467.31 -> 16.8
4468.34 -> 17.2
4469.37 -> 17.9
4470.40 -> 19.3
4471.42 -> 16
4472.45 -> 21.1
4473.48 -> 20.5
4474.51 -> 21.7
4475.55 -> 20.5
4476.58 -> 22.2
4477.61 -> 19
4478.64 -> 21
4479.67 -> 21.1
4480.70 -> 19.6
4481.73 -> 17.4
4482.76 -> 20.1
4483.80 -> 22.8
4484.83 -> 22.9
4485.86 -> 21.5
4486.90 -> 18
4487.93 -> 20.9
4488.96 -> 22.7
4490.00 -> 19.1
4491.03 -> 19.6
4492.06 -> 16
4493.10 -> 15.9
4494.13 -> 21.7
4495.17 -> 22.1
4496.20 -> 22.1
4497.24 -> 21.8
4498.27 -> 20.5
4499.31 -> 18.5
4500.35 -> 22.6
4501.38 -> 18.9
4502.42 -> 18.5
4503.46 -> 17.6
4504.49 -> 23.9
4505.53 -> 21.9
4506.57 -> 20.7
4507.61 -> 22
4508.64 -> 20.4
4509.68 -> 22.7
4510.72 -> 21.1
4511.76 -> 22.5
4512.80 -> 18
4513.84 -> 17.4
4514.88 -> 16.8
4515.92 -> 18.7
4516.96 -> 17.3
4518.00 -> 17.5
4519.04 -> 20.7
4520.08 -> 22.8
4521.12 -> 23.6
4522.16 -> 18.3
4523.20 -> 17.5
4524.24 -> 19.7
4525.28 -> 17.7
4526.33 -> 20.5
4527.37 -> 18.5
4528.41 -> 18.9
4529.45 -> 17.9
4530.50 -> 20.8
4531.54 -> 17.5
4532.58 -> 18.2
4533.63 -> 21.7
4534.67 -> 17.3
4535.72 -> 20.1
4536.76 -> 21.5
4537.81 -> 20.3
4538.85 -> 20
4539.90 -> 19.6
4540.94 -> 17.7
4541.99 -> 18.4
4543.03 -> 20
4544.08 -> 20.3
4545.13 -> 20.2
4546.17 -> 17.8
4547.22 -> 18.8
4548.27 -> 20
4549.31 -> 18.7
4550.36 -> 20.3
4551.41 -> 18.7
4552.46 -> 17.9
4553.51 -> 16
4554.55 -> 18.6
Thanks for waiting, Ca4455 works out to 2.5 angstroms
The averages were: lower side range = 19.9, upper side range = 20.2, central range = 17.8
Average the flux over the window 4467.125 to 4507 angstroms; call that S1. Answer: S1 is 20.1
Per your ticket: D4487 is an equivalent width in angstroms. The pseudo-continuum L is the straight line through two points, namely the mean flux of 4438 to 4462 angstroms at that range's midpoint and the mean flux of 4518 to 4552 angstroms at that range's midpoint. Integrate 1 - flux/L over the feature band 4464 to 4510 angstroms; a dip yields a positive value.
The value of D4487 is -2.5 angstroms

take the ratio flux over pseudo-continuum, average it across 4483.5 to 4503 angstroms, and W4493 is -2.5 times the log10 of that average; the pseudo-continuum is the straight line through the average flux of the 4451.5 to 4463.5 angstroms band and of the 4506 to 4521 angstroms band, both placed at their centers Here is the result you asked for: -0.070 mag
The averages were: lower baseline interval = 17.3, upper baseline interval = 20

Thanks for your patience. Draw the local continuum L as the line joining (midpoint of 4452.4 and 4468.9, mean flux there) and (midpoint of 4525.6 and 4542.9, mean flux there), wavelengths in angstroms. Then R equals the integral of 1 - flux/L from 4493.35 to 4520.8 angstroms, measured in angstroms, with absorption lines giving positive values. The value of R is -2.67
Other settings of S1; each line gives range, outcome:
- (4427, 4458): 18.6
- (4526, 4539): 19.5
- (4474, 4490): 20.7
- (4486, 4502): 20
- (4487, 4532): 19.8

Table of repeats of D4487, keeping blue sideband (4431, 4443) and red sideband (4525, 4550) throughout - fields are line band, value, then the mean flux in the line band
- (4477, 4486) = -1.01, 20.6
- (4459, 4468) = 0.58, 17.1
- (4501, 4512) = -1.20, 20.9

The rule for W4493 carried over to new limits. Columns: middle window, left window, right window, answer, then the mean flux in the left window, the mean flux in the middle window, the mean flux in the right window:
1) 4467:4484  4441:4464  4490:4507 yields -0.02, 18.5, 19.6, 20.1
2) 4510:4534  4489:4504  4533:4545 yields 0.02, 19.7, 19.3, 19.7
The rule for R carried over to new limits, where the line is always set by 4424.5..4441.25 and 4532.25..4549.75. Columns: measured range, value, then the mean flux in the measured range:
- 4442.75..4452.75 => -1.3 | 20.5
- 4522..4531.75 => 0.2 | 18.8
